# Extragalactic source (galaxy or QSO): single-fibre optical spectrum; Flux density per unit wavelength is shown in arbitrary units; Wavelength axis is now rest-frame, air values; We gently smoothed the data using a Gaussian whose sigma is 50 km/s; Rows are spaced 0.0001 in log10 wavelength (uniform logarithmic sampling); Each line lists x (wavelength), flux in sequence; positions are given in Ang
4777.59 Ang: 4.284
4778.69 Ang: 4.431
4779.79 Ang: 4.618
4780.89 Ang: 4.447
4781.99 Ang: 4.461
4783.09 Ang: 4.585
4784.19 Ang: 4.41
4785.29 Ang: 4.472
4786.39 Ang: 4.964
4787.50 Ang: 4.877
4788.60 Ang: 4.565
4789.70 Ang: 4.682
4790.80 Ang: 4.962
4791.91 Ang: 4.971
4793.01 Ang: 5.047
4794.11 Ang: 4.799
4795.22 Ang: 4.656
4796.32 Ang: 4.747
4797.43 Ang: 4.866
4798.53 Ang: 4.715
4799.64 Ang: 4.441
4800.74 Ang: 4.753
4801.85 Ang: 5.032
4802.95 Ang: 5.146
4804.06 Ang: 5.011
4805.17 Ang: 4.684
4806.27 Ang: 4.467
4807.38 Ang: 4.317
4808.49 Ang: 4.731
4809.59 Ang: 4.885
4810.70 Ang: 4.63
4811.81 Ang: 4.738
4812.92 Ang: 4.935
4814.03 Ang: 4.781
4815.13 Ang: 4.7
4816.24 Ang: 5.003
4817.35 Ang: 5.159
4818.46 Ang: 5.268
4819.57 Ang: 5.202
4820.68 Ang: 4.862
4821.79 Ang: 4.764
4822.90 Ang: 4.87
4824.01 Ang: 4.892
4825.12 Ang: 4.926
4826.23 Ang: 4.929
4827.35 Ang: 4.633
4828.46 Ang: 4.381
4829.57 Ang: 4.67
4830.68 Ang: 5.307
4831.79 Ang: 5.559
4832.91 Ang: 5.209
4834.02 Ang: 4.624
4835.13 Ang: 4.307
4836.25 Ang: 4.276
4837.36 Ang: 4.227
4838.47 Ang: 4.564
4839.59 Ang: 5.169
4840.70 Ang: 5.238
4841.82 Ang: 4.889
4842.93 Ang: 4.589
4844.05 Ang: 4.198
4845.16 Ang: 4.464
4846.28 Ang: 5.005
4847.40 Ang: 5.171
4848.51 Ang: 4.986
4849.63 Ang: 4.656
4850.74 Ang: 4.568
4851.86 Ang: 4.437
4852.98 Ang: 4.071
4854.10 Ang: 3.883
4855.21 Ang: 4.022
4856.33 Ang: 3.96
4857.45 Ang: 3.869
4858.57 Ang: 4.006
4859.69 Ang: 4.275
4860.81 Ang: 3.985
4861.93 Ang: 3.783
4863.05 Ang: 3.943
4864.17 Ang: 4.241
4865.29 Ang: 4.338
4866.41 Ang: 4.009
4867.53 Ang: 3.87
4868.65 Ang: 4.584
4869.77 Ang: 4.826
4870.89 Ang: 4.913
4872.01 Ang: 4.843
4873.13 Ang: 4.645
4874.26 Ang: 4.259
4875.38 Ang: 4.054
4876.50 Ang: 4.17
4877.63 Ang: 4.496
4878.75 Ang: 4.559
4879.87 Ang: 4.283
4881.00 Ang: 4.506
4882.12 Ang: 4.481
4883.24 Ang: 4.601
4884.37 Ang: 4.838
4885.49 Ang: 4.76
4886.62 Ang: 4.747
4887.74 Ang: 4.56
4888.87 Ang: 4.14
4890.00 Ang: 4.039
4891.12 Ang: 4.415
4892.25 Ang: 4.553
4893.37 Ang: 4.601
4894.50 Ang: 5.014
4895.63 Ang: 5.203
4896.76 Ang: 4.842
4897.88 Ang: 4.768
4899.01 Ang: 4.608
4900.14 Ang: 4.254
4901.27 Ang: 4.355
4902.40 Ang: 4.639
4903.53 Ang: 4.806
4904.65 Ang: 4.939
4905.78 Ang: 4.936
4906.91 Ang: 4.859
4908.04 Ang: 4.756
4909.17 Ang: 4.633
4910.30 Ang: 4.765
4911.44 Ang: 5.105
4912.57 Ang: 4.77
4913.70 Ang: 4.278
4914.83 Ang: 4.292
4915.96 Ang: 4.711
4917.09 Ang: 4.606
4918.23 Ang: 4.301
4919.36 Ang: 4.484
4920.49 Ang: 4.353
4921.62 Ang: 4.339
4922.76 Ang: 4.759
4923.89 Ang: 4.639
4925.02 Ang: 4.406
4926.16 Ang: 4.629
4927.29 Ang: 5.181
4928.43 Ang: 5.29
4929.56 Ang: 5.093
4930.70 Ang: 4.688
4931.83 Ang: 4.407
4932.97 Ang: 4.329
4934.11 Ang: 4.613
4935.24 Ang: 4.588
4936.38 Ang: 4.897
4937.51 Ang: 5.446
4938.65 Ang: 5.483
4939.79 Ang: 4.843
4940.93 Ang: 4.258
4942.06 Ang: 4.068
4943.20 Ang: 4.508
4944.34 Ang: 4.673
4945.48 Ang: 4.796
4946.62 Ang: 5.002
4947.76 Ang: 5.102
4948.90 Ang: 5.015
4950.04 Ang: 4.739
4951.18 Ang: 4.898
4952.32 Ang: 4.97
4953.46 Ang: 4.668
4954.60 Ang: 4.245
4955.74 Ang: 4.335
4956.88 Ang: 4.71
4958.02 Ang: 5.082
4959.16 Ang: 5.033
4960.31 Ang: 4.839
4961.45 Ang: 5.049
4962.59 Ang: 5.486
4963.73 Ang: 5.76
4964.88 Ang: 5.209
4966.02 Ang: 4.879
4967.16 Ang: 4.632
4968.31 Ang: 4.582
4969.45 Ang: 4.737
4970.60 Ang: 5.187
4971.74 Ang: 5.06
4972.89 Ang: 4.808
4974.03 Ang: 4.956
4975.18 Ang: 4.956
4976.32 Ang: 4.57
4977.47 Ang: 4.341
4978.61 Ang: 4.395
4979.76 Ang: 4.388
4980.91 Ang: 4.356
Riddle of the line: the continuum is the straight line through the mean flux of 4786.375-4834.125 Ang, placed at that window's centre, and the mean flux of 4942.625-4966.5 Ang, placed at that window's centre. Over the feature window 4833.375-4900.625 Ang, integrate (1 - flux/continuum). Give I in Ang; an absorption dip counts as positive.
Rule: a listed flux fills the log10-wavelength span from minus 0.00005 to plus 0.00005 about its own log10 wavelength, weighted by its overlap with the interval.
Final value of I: 5.5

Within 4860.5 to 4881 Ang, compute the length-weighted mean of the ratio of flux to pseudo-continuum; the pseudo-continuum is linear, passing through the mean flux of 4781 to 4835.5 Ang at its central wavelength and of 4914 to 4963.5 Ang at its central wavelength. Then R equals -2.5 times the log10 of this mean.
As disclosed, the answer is 0.11 mag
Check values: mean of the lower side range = 4.81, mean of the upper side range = 4.75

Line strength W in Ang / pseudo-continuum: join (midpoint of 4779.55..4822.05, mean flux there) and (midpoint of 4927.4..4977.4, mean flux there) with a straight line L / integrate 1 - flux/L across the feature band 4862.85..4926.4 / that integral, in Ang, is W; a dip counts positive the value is 3.5 Ang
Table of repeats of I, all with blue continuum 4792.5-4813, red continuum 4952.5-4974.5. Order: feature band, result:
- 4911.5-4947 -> 1.5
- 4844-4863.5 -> 2.1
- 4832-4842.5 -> 0.1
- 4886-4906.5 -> 0.9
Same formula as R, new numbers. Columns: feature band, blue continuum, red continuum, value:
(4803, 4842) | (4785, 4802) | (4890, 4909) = -0.01 mag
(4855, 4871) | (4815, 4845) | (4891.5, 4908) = 0.15 mag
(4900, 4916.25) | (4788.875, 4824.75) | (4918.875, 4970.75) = 0.03 mag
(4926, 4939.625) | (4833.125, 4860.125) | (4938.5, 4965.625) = -0.02 mag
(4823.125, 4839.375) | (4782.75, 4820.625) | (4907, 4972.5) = 0.01 mag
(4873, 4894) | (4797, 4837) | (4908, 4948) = 0.07 mag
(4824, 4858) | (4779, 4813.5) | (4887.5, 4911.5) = 0.02 mag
